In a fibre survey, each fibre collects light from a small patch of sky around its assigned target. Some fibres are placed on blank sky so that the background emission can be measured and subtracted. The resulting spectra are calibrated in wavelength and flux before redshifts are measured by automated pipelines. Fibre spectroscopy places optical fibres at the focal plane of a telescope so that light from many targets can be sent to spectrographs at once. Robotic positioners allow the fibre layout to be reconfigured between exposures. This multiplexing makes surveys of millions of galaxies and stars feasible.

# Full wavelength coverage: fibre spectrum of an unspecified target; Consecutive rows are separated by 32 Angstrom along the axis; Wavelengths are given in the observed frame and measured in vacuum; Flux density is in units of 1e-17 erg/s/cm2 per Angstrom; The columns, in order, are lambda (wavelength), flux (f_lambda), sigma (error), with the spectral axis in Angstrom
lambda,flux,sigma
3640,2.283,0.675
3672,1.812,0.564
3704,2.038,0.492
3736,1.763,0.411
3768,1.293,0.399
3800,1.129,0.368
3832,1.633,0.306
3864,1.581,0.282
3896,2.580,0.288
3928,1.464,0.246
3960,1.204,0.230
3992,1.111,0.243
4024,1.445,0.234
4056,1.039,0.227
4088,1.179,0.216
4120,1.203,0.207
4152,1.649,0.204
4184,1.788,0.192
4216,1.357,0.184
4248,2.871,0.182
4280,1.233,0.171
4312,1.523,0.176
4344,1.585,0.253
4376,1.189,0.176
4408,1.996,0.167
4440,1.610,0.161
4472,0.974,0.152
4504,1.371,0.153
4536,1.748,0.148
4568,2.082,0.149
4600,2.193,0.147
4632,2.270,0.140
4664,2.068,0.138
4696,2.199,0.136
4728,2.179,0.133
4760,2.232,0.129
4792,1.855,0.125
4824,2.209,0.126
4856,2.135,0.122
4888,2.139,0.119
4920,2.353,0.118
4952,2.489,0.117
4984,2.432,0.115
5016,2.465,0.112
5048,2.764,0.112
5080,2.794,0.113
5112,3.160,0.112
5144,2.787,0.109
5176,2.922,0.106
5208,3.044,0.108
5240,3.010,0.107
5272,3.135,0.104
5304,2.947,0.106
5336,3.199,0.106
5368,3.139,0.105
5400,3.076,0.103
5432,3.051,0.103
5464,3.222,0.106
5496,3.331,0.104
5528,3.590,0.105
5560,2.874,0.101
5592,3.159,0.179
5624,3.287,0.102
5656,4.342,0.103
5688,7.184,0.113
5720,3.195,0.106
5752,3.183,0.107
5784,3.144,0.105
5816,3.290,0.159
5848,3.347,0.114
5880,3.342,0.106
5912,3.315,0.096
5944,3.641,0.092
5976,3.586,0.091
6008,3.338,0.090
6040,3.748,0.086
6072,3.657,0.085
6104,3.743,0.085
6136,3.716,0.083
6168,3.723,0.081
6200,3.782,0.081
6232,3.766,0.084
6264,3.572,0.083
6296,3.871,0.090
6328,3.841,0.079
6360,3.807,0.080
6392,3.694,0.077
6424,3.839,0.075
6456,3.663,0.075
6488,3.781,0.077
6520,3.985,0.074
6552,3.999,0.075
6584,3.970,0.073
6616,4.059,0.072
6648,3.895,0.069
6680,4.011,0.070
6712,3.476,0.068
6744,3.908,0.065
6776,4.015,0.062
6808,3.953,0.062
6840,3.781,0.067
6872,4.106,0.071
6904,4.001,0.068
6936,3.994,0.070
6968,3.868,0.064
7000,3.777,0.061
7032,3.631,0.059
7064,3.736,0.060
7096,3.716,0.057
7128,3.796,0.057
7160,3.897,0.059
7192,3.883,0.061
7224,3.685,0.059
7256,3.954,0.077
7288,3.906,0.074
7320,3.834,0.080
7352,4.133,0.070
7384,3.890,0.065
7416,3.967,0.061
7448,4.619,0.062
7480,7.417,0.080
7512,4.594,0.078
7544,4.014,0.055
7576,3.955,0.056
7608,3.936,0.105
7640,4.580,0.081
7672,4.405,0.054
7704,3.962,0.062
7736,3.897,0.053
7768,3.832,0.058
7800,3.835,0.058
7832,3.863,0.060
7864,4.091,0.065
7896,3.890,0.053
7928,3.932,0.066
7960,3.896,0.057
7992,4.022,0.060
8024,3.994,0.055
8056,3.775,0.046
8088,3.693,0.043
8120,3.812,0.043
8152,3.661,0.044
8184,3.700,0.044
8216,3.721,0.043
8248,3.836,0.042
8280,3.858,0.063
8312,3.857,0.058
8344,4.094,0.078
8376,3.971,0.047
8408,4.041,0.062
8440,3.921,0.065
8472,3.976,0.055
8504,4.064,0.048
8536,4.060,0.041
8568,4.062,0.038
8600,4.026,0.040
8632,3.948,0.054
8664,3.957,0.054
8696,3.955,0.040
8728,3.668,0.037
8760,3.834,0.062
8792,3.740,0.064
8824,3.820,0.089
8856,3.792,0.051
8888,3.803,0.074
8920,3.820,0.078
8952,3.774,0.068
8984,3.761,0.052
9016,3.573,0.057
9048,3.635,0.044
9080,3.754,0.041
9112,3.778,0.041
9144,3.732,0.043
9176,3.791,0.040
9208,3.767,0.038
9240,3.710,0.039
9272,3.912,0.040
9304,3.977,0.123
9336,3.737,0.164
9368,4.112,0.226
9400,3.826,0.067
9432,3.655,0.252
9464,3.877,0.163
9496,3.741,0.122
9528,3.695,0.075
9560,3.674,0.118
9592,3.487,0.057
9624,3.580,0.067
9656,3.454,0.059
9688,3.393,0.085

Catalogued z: 0.14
